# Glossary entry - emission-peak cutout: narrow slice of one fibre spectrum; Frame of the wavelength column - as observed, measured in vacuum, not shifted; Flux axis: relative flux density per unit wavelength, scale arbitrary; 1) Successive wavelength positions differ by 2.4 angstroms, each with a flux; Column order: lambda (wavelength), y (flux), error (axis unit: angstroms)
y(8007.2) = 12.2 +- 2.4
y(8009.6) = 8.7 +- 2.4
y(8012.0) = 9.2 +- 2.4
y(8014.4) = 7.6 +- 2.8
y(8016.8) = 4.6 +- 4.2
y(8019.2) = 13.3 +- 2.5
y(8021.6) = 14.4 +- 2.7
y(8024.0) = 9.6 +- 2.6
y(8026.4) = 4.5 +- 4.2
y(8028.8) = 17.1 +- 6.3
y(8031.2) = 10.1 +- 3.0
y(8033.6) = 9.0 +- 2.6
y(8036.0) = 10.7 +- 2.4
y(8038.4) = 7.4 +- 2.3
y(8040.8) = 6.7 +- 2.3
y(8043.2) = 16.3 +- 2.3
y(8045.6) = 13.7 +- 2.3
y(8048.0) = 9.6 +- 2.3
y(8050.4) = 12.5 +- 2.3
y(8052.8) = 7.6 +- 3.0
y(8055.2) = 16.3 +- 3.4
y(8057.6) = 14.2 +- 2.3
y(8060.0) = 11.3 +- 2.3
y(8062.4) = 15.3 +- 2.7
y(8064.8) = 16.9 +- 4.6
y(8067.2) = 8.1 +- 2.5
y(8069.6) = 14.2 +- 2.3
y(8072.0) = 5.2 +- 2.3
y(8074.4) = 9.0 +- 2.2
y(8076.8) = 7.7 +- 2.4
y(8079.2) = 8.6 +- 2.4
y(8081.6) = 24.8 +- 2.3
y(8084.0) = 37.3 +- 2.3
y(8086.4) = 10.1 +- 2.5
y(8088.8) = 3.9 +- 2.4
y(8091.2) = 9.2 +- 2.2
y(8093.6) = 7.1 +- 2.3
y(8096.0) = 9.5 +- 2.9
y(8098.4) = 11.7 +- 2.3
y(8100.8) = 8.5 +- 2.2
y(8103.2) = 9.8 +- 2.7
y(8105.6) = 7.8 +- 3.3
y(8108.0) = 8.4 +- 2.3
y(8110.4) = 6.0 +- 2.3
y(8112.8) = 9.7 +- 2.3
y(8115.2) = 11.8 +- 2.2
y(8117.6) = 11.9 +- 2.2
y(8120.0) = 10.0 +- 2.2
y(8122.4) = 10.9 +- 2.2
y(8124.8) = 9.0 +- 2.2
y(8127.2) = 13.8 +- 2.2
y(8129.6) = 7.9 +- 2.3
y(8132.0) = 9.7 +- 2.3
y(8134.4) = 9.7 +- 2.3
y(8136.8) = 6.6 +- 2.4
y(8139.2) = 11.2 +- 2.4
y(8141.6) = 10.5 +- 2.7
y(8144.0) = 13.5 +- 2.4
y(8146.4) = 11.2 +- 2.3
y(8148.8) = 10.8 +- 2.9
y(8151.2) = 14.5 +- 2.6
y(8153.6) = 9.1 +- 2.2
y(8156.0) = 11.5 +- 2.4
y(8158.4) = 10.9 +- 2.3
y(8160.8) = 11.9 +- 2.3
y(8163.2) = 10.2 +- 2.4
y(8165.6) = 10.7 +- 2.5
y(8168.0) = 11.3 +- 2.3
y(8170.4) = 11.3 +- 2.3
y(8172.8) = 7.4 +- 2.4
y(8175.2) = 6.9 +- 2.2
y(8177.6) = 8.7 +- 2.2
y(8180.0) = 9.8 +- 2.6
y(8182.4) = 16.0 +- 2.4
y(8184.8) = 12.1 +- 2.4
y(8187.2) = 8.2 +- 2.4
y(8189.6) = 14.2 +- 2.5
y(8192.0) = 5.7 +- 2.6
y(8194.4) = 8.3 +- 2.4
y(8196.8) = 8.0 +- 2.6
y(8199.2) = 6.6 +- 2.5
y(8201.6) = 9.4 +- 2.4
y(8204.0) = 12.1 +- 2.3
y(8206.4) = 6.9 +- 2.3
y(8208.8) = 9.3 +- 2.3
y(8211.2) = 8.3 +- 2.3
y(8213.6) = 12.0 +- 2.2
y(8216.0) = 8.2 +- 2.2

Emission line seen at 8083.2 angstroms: H-gamma 4340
